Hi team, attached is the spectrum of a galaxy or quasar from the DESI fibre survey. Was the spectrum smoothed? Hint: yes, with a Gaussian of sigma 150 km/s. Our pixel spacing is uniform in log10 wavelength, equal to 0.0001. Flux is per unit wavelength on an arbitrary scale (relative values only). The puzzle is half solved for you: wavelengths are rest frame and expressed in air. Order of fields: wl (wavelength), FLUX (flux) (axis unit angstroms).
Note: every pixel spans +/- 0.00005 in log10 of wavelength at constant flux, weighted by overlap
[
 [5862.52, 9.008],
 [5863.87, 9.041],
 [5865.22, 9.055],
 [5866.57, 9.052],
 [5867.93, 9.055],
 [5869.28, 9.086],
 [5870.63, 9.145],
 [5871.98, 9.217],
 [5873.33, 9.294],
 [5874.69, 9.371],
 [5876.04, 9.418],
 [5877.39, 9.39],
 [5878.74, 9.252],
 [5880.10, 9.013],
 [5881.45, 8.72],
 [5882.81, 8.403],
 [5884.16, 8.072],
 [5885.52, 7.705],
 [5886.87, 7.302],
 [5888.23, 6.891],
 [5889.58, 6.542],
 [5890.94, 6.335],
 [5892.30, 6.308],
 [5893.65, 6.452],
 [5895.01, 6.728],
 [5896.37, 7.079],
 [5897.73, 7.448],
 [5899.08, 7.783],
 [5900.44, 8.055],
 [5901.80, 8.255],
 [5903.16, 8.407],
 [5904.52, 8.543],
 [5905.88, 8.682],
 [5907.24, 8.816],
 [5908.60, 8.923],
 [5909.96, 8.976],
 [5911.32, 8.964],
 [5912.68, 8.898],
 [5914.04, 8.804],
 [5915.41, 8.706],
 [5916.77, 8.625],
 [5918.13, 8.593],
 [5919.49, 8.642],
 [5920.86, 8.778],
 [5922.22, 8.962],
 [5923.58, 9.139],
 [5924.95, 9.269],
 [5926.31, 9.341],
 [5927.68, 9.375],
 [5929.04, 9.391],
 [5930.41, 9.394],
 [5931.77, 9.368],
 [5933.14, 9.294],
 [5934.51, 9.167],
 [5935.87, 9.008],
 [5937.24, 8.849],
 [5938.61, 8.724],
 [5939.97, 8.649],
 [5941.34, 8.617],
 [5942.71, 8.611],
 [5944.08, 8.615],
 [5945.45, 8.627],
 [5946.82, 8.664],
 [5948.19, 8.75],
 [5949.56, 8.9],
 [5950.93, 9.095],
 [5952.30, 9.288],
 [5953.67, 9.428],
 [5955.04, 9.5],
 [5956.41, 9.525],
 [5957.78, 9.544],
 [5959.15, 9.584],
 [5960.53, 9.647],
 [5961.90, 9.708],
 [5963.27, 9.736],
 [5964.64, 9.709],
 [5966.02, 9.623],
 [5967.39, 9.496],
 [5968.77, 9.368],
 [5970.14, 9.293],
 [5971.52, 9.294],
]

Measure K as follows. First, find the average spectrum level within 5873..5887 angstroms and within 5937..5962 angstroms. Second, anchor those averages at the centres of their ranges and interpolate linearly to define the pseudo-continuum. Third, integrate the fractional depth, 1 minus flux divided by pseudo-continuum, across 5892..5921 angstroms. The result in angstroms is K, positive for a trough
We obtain 2.2 angstroms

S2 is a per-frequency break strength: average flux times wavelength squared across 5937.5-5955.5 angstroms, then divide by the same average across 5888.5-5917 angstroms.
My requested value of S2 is 1.13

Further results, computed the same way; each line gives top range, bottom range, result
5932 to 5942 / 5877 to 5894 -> 1.18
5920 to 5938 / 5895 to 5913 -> 1.11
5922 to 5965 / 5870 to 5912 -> 1.14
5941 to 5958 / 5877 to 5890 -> 1.13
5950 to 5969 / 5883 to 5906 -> 1.31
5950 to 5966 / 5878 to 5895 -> 1.29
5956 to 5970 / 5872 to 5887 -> 1.12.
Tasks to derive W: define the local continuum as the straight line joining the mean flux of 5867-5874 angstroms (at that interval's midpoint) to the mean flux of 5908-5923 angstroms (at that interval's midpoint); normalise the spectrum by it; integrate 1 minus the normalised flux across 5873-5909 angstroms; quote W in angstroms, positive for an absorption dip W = 3.9 angstroms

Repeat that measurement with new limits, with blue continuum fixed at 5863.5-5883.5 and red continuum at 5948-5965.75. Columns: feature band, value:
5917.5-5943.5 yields 0.9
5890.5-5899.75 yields 2.3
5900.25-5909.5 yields 0.7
